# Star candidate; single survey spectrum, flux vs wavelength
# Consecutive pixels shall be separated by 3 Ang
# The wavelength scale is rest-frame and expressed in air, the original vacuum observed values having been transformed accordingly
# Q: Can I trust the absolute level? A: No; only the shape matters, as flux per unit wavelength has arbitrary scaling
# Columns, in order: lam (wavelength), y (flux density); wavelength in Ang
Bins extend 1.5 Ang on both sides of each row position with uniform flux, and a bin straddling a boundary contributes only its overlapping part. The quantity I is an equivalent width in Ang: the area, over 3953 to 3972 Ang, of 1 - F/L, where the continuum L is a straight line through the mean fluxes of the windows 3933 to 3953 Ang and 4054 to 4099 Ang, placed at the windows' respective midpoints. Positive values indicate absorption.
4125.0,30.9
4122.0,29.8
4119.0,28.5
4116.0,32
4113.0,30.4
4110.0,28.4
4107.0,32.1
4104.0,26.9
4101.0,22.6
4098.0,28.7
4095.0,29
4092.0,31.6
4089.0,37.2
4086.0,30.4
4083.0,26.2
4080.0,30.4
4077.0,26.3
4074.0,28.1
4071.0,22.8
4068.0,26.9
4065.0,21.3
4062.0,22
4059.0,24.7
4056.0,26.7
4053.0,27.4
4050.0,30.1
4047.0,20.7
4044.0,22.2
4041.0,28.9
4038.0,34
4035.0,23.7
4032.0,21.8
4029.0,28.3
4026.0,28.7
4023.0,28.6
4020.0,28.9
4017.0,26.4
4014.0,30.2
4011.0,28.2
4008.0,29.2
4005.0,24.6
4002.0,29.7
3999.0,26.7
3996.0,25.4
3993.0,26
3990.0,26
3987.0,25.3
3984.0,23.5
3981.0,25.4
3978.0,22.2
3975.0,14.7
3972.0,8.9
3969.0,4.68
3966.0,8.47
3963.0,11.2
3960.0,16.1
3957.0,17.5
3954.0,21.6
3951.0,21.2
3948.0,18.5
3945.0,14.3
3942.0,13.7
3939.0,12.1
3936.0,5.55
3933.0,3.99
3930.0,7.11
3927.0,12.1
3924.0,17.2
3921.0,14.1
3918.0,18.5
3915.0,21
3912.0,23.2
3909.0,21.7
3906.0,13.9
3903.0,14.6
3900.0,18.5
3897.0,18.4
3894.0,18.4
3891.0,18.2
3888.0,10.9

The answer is 3.3 Ang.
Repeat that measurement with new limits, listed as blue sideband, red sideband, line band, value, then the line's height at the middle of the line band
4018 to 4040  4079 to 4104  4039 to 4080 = 4.3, 28.5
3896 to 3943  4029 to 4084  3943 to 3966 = 1.2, 17.5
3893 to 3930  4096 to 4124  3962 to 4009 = 2.2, 21.5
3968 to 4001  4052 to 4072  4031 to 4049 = -1.4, 23.6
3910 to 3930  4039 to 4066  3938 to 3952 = 2.0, 18.5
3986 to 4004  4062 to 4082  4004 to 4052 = -1.9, 26.1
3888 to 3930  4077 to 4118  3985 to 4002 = -2.6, 22.7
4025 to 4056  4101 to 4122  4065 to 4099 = -0.5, 28.1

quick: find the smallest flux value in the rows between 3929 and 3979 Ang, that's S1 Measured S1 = 3.99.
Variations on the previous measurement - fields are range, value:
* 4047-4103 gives 20.7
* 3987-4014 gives 24.6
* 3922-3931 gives 7.11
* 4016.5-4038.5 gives 21.8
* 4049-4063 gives 22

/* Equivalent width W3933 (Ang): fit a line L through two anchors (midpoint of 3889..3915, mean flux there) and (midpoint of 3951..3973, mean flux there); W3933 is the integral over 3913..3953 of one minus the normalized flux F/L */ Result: 4.3 Ang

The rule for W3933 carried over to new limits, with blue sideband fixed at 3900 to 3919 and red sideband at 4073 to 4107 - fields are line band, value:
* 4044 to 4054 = 0.5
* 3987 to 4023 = -4.7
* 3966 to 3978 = 6.2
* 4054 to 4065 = 1.3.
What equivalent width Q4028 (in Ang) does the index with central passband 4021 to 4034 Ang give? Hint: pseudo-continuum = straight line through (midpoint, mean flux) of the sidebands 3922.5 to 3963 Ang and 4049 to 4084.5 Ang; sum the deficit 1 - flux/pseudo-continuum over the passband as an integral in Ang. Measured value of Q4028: -2.76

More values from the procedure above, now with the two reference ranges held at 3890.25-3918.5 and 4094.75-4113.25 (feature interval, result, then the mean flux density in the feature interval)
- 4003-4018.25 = -2.65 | 27.8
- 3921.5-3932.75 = 4.73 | 11.4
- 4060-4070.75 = 1.19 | 23.4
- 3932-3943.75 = 6.45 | 9.16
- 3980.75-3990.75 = -1.08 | 24.9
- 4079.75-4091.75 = -1.72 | 31.2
